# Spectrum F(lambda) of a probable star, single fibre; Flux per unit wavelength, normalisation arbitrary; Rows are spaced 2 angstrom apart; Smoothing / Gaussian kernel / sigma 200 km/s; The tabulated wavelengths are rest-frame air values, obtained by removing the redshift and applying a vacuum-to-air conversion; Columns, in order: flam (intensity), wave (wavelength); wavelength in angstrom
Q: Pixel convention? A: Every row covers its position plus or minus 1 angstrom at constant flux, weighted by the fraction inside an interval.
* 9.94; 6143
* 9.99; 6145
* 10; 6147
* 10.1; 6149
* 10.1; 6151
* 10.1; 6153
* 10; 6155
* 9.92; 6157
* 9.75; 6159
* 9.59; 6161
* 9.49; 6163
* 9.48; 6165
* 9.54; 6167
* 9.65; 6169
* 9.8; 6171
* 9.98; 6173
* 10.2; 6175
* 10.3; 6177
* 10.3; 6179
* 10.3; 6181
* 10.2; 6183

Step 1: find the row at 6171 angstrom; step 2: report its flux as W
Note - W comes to 9.8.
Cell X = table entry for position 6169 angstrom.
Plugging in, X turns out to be 9.65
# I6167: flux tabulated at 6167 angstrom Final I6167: 9.54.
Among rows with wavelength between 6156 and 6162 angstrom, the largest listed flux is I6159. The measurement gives 9.92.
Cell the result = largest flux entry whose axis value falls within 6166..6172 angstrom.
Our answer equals 9.8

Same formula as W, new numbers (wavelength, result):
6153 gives 10.1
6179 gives 10.3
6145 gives 9.99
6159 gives 9.75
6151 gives 10.1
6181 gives 10.3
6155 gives 10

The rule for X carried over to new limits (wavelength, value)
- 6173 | 9.98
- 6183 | 10.2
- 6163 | 9.49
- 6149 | 10.1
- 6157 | 9.92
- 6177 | 10.3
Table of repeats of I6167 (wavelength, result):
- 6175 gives 10.2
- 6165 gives 9.48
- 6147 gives 10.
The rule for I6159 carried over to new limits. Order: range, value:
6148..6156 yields 10.1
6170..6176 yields 10.2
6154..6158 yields 10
